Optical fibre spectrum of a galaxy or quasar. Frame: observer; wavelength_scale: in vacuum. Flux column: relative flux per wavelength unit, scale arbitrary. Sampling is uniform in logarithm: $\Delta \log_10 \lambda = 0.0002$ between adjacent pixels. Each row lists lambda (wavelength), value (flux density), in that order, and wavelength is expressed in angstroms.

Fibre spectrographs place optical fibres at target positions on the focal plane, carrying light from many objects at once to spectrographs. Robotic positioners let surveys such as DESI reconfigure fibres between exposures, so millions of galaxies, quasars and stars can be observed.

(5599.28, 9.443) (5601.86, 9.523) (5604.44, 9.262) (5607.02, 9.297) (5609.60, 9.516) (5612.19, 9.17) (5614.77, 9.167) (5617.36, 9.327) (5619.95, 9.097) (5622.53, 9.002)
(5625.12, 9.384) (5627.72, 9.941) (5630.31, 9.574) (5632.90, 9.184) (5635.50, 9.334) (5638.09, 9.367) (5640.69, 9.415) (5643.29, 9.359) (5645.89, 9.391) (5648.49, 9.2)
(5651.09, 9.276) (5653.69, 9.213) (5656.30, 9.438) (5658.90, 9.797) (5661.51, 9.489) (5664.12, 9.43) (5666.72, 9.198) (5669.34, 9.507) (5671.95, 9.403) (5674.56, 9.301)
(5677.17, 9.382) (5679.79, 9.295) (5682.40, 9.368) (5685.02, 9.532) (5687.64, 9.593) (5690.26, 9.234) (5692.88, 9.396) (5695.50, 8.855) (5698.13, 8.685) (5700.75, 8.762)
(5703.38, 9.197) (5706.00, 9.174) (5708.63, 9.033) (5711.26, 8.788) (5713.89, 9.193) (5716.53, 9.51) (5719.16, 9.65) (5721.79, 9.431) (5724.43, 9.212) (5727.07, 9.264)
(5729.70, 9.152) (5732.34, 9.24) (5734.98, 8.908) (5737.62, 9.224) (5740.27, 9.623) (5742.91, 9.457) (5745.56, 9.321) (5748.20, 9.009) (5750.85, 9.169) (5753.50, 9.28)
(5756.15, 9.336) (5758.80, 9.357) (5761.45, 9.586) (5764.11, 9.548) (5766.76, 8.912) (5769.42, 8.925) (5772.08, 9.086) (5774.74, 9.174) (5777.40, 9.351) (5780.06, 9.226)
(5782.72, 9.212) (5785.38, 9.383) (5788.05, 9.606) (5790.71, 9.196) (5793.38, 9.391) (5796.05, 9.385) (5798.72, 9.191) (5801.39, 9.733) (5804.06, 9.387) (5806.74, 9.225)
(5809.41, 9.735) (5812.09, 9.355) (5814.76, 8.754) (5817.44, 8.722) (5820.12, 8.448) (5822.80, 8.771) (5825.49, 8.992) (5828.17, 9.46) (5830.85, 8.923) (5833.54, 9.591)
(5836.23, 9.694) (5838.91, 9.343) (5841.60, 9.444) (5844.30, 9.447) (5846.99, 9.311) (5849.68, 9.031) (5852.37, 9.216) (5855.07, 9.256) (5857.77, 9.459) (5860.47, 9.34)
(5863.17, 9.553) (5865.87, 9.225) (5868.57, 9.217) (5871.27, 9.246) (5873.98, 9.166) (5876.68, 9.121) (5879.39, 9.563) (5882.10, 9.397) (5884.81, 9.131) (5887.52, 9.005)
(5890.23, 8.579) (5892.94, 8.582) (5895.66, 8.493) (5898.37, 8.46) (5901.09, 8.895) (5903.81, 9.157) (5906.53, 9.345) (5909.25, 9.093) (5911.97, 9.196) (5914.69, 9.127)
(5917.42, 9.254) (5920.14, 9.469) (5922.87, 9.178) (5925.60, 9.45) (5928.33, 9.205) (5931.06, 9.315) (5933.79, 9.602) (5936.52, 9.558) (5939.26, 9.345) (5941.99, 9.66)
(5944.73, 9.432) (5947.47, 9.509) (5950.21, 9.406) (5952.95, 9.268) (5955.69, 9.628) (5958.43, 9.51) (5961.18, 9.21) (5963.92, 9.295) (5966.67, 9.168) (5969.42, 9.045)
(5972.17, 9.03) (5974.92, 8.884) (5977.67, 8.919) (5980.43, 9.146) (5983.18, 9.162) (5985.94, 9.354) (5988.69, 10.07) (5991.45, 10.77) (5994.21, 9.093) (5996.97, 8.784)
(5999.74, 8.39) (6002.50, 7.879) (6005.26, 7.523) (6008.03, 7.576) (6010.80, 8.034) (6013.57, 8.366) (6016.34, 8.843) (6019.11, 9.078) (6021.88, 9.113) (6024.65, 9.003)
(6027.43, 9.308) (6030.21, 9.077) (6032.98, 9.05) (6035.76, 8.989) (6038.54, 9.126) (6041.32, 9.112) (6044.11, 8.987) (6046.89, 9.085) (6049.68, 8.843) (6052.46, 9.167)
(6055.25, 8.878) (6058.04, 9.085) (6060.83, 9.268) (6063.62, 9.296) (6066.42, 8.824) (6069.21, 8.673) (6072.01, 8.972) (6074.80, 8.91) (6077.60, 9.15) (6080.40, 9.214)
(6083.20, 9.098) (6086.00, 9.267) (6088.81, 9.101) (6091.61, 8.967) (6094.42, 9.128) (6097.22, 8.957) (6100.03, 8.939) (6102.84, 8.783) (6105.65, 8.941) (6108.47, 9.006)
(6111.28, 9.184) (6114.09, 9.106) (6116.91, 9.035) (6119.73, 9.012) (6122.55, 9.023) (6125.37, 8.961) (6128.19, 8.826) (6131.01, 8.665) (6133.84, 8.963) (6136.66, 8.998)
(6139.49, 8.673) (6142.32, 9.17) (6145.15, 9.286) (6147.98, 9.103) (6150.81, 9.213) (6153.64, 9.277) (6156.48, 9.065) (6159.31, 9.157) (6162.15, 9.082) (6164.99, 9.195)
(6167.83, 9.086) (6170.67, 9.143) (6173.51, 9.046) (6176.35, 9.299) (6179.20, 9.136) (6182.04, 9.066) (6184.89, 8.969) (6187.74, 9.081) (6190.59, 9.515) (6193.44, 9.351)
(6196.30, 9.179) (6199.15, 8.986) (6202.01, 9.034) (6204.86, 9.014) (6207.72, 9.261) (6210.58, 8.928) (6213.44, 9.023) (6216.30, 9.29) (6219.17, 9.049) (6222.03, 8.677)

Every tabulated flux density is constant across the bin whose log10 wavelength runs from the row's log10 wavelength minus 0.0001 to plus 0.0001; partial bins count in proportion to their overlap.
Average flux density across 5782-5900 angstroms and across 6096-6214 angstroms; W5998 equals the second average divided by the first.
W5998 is 1.0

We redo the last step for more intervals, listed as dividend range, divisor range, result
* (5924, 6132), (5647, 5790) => 0.98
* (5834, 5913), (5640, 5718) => 0.99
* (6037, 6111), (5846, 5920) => 0.99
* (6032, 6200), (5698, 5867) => 0.98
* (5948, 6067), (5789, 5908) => 0.98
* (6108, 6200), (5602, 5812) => 0.98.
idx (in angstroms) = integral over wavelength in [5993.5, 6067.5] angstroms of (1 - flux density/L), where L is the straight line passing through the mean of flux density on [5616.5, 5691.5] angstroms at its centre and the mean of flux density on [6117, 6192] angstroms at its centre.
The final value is 2.8 angstroms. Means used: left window 9.38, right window 9.08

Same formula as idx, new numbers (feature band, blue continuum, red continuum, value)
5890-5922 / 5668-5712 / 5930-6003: 1.0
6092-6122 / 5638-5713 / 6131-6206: 0.4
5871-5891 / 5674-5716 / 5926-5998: 0.3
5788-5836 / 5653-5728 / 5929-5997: 0.6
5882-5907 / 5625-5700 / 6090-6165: 0.9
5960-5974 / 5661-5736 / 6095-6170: 0.0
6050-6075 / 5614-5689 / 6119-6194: 0.4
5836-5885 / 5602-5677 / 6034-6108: -0.7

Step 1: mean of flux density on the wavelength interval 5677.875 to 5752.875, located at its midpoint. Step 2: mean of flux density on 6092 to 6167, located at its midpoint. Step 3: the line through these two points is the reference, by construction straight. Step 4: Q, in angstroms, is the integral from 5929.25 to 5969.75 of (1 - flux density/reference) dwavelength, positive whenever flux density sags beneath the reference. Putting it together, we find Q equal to -1.29 angstroms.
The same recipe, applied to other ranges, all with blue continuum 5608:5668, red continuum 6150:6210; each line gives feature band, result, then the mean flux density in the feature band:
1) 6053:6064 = 0.1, 9.12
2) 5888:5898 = 0.7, 8.59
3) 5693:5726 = 0.7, 9.13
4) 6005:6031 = 1.6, 8.63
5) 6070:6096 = 0.3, 9.08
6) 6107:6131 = 0.5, 9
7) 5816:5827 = 0.6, 8.74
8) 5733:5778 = 0.3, 9.25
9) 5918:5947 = -0.6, 9.42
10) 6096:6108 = 0.3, 8.91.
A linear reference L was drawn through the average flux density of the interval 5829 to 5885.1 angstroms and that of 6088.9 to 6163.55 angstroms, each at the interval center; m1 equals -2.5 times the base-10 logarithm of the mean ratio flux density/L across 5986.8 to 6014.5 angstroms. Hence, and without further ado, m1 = 0.06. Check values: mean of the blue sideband 9.32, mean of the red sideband 9.02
